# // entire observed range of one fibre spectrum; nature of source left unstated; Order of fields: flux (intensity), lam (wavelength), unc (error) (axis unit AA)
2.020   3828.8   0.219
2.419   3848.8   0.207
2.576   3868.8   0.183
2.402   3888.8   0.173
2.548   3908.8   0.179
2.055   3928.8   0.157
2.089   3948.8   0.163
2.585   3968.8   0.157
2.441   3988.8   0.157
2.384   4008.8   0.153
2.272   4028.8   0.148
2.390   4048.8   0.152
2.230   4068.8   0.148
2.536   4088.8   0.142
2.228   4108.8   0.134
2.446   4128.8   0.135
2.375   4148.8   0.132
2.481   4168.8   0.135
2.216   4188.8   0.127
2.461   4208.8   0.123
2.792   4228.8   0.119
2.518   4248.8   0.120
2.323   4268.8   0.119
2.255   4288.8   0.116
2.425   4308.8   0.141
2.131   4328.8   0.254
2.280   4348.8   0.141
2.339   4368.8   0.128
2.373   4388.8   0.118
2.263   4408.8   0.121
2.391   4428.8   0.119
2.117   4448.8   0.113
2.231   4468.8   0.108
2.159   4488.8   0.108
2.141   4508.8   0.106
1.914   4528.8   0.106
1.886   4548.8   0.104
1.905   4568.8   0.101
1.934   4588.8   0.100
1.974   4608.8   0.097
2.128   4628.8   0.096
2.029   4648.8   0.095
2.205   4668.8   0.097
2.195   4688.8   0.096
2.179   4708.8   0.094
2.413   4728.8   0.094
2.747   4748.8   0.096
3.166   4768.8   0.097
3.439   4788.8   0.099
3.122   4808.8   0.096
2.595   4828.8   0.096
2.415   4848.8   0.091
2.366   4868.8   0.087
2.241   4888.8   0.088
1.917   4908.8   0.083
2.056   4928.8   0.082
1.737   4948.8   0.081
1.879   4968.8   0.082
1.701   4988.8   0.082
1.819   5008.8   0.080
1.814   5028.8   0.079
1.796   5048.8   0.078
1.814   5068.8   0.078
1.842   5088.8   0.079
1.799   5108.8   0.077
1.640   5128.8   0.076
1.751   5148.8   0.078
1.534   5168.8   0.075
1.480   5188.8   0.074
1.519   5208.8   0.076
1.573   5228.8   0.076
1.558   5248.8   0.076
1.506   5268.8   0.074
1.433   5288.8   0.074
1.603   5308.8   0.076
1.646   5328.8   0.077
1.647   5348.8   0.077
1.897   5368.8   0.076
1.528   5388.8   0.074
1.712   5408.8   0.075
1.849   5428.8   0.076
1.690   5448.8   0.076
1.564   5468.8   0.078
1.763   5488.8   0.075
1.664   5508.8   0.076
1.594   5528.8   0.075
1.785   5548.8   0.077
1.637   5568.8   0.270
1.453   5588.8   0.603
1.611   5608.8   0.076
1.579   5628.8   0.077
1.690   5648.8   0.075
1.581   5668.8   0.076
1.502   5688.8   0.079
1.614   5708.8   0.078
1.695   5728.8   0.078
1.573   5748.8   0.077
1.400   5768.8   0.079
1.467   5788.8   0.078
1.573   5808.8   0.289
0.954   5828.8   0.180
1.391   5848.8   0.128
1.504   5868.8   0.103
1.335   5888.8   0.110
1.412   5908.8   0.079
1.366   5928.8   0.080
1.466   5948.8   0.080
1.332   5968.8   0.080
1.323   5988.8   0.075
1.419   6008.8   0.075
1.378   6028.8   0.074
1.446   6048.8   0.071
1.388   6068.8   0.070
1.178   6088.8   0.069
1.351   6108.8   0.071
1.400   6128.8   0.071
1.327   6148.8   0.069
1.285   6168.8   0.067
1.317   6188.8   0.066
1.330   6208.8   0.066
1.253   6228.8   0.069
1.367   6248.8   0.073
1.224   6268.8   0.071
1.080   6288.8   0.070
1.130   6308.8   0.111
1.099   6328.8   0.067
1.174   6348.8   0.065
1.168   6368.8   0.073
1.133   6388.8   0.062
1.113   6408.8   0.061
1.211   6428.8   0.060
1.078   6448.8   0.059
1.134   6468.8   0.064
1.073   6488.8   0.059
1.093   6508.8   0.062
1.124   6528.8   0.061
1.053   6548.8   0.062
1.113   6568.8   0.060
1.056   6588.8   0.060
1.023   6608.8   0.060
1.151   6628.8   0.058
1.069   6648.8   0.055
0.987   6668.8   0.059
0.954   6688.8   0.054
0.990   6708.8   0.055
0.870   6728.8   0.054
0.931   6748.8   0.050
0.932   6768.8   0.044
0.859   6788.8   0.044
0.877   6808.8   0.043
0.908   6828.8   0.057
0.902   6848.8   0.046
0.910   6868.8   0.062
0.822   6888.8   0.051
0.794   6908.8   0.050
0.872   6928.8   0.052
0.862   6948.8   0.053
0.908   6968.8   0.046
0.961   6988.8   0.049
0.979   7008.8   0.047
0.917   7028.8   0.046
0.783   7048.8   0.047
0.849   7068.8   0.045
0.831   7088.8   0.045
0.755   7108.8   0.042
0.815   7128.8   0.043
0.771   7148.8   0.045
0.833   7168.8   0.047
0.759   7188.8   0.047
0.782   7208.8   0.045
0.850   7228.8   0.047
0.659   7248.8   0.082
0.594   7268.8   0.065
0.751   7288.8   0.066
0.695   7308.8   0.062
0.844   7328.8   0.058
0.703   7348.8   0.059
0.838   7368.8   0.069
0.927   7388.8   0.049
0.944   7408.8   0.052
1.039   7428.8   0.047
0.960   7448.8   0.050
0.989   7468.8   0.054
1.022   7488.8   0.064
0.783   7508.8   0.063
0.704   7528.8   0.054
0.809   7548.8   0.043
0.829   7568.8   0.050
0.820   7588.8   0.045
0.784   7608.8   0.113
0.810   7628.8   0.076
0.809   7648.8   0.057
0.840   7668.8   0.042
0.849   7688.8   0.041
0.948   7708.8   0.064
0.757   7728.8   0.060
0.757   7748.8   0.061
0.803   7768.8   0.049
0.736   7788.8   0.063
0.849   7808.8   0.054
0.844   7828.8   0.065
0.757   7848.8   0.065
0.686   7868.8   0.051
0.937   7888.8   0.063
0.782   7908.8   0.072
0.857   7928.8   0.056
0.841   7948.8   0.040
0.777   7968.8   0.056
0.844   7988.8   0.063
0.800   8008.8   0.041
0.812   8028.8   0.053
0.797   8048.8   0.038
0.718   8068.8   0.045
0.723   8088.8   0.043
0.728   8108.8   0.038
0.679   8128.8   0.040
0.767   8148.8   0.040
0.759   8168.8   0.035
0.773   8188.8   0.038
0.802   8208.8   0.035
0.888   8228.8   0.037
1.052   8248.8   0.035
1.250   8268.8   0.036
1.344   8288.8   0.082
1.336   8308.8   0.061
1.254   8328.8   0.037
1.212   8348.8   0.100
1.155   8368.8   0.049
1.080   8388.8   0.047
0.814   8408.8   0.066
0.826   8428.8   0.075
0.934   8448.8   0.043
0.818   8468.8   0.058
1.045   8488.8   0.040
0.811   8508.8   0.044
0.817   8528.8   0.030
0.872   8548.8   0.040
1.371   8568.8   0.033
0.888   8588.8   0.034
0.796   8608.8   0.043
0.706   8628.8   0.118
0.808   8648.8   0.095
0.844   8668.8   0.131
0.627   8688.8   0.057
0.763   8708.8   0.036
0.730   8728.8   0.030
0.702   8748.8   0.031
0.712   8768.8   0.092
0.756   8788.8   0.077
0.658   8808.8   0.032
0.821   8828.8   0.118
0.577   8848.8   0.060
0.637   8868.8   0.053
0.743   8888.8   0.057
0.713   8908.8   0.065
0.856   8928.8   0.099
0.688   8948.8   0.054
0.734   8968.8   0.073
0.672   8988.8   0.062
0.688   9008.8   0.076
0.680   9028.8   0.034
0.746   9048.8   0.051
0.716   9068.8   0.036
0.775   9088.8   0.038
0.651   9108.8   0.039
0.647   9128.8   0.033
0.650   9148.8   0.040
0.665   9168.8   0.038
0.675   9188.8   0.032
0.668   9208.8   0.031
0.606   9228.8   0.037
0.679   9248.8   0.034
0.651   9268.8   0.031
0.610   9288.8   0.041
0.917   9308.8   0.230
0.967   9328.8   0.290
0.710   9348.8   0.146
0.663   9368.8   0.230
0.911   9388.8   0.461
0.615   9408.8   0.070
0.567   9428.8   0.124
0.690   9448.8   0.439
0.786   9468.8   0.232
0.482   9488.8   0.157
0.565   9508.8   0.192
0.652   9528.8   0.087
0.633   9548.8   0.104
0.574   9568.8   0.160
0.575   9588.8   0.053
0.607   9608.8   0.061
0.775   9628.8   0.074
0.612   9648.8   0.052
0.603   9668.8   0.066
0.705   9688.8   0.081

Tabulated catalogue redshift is 0.71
